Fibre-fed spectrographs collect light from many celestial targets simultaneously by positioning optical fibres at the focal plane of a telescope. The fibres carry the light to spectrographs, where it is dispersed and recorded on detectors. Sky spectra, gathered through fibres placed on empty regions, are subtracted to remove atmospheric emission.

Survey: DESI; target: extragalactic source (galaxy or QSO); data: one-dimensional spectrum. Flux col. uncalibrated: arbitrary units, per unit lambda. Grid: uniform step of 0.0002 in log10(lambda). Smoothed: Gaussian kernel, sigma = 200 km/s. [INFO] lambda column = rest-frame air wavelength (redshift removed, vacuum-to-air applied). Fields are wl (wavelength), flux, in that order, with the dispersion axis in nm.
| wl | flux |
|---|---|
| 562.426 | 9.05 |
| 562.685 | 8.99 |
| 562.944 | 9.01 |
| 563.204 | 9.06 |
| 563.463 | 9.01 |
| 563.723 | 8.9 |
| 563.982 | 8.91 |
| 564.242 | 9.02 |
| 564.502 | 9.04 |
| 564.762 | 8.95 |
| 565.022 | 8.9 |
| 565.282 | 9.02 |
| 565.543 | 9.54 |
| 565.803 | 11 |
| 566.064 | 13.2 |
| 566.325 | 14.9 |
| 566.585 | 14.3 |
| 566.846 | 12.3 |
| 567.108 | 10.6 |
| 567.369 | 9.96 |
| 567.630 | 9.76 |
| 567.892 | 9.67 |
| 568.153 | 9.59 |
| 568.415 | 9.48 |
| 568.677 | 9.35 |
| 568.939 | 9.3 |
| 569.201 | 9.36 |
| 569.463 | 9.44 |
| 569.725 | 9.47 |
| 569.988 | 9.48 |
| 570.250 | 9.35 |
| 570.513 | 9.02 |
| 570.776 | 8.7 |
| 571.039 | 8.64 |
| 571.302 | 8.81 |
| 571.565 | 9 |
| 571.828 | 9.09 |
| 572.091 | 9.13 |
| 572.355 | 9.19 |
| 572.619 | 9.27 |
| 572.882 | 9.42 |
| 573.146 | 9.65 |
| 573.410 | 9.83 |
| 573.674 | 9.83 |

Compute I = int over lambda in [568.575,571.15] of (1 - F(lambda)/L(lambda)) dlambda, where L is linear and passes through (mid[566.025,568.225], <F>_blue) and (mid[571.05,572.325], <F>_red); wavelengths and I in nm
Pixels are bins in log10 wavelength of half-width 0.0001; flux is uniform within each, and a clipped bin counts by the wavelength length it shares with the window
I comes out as 0.21 nm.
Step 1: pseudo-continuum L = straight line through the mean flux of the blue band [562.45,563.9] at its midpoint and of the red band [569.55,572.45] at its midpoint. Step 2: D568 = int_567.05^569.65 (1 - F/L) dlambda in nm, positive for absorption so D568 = -0.16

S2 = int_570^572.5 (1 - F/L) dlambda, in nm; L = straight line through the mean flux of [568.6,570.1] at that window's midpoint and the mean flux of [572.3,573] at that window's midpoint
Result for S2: 0.09 nm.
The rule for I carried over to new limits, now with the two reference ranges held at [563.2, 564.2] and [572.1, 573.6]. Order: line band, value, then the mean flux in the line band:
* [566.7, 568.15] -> -0.199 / 10.4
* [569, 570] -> -0.016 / 9.42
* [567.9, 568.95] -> -0.029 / 9.47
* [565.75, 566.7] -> -0.462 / 13.5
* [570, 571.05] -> 0.035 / 9.02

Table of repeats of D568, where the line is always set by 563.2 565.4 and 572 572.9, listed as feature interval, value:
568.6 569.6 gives -0.03 nm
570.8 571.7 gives 0.04 nm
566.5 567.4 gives -0.28 nm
